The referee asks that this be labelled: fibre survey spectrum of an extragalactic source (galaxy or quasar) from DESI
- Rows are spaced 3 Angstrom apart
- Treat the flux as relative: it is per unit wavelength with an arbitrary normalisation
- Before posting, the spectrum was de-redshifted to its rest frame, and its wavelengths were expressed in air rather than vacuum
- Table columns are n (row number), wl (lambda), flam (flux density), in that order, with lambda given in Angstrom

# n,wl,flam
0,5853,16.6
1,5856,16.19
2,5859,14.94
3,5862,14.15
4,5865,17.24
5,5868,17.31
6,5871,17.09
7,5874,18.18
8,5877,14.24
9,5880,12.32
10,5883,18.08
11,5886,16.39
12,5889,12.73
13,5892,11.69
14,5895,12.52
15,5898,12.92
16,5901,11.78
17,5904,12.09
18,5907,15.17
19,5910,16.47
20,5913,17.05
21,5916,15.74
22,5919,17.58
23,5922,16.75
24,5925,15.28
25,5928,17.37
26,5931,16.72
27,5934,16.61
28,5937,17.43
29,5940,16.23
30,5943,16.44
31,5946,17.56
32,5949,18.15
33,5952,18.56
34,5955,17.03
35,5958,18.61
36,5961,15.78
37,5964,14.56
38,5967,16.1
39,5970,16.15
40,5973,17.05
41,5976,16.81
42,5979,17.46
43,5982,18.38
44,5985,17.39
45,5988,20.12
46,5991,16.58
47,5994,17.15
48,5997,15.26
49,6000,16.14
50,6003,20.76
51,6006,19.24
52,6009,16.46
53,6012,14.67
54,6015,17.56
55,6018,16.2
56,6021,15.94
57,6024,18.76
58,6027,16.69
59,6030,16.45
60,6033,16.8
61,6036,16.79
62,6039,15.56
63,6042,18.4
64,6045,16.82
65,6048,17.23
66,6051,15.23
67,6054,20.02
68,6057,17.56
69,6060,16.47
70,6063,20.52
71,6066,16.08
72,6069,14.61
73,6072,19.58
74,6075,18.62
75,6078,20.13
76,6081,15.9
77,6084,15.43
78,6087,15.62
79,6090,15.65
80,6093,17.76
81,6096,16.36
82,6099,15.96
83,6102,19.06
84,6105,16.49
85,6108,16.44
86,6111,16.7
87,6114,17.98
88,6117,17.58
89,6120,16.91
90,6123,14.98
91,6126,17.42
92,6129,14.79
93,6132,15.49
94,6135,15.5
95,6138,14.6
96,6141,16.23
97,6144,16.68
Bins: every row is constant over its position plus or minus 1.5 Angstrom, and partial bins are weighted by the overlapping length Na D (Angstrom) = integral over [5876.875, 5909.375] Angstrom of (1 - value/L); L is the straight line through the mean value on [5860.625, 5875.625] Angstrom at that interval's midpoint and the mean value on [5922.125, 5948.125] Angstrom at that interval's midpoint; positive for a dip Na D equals 6.0 Angstrom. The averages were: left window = 16.8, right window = 16.7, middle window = 13.7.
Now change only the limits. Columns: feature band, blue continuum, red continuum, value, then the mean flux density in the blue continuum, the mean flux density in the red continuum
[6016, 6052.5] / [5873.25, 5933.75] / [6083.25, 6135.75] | -1.8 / 15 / 16.5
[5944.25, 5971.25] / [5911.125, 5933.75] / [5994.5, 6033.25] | -0.3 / 16.6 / 17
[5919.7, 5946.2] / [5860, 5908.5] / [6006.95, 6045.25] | -2.3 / 14.6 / 16.7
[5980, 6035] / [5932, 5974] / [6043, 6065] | 0.2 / 16.9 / 17.7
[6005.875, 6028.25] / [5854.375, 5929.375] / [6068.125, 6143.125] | -1.0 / 15.2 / 16.6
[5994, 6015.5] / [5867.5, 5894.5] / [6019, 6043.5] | -0.7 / 15.2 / 16.9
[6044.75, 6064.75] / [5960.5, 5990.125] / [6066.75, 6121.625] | -0.8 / 17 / 17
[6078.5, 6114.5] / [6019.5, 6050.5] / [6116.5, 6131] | -0.5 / 16.9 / 16.2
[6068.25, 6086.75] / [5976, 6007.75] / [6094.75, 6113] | -0.3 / 17.8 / 16.9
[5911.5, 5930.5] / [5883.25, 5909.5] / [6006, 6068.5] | -3.4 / 13.5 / 17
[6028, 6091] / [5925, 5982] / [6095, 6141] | -2.0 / 16.9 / 16.4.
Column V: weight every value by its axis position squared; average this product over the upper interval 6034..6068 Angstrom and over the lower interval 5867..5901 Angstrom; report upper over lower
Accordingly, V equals 1.25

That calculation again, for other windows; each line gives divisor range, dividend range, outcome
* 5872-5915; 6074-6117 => 1.26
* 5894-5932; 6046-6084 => 1.21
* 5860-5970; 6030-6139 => 1.13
